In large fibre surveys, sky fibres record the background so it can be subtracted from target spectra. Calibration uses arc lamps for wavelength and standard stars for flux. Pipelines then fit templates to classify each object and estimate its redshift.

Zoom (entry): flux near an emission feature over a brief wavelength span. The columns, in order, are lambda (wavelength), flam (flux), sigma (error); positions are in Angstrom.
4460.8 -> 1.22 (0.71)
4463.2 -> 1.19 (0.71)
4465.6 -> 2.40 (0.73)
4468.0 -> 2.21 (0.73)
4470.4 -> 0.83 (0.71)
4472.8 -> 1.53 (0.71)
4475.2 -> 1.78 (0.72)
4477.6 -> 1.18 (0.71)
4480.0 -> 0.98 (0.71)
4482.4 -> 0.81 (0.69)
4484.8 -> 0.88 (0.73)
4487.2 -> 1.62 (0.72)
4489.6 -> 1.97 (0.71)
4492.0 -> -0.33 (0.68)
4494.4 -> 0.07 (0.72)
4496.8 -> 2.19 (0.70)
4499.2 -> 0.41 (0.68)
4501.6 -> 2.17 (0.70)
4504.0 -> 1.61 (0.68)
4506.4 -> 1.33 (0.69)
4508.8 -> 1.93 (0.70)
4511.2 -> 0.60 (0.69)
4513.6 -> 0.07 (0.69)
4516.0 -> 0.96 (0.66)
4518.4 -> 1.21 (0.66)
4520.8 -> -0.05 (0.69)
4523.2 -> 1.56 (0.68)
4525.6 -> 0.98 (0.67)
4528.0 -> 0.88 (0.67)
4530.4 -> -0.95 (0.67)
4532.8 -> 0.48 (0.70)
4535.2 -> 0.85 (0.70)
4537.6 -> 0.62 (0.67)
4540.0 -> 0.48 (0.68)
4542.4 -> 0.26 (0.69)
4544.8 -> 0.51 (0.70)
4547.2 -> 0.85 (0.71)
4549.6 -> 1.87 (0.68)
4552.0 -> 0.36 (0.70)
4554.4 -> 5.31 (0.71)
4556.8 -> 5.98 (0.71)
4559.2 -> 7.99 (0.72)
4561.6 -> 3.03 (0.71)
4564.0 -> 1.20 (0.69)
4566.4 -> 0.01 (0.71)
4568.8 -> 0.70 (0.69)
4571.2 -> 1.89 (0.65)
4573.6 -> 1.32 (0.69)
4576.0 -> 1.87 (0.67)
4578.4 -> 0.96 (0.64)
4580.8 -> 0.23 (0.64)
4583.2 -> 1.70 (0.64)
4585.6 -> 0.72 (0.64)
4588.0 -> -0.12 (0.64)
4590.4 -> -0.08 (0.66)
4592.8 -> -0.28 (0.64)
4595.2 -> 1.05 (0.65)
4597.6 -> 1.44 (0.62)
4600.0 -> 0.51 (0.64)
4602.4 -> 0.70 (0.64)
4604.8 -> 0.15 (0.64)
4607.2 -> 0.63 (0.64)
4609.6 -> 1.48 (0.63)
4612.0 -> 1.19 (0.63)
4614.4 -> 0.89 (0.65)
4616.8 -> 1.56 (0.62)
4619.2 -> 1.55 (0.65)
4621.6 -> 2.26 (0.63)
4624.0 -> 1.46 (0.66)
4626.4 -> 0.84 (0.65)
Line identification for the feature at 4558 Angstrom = [O II]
